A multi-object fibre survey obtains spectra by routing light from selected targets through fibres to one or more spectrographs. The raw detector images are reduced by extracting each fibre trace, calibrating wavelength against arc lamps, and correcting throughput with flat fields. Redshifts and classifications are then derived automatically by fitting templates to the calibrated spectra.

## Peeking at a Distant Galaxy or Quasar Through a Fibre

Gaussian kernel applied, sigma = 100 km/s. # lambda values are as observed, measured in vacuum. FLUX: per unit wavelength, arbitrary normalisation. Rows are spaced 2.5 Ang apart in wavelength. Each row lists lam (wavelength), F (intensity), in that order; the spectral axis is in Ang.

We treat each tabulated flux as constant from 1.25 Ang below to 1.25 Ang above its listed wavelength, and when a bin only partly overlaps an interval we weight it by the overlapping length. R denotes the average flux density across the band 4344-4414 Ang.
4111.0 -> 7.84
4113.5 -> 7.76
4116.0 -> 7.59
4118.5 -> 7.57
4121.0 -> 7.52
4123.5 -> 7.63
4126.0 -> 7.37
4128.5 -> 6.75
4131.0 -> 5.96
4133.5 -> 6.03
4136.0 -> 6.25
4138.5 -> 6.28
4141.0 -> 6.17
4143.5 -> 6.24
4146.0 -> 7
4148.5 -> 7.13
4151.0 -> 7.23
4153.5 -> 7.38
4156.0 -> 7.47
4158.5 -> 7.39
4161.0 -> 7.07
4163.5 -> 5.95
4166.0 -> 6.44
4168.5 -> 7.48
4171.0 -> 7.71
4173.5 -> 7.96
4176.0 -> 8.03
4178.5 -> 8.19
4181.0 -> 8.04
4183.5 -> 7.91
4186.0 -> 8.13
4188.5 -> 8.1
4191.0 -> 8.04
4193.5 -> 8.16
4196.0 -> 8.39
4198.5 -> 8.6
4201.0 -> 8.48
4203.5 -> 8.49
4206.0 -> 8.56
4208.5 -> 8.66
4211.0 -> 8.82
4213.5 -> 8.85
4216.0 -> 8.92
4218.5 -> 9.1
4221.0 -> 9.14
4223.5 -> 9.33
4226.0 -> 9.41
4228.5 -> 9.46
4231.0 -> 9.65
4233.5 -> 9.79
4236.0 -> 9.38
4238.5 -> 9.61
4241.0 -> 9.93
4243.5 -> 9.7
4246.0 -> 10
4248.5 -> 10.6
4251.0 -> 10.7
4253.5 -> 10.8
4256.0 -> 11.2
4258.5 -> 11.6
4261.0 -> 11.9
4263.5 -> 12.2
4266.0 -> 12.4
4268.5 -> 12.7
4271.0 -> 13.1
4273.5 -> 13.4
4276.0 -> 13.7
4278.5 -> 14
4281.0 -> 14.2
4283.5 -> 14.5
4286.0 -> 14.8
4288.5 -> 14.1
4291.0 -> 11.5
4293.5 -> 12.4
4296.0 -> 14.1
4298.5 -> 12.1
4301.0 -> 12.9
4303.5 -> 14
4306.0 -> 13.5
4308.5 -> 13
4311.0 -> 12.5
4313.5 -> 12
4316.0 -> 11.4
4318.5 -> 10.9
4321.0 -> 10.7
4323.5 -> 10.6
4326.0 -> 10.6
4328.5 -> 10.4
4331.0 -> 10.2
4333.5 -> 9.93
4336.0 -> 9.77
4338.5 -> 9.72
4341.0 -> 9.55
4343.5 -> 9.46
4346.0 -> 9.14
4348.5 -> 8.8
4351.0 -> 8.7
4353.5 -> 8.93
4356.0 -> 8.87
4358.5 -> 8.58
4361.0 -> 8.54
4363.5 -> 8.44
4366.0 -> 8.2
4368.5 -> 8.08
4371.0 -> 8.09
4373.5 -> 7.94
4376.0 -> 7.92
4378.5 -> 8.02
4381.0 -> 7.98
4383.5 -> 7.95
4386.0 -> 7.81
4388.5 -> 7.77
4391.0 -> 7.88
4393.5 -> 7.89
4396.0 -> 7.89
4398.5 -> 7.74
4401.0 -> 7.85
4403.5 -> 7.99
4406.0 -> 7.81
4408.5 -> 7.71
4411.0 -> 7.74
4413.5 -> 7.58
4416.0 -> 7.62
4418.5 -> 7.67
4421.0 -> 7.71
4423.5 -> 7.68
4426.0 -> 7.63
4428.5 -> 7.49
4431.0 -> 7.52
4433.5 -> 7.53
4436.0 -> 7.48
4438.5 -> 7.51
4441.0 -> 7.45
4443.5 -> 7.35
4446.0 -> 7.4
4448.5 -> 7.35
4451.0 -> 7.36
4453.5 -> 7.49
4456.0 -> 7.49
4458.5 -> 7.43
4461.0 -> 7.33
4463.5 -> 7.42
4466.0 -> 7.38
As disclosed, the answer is 8.16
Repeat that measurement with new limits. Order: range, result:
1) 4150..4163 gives 7.23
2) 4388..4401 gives 7.84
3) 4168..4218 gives 8.3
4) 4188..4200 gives 8.27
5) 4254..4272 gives 12.1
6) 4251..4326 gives 12.6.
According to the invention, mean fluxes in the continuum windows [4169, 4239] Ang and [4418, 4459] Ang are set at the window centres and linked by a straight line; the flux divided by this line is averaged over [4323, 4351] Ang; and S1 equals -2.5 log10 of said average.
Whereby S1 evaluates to -0.22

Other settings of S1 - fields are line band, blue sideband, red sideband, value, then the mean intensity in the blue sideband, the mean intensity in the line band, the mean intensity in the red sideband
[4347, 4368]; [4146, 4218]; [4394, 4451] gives -0.12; 7.91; 8.62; 7.62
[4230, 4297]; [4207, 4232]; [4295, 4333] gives -0.14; 9.12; 11.9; 11.9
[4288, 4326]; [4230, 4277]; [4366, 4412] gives -0.24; 11.2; 12.3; 7.9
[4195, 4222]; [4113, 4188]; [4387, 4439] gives -0.19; 7.19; 8.73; 7.7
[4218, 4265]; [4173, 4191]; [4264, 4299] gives 0.10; 8.05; 10.2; 13.4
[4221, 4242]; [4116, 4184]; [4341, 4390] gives -0.25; 7.12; 9.54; 8.41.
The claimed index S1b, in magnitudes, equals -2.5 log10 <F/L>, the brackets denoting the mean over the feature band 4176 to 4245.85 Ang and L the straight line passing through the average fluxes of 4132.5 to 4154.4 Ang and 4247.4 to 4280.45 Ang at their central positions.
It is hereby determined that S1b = 0.10 mag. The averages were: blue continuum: 6.63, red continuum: 12.2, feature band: 8.85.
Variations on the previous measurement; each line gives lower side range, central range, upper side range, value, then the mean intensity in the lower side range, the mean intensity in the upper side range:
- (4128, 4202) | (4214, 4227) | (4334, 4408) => -0.20 mag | 7.33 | 8.4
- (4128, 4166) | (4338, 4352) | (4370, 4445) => -0.23 mag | 6.68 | 7.74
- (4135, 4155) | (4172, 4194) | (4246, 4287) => 0.06 mag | 6.73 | 12.5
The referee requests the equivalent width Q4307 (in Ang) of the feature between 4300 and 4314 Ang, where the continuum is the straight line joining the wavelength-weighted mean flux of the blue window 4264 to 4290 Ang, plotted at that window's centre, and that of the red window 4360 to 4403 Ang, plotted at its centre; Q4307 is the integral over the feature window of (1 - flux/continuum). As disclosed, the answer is -1.2 Ang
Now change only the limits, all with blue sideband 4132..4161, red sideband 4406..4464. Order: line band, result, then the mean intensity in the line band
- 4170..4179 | -1.5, 7.96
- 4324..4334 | -4.2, 10.3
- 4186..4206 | -4.1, 8.33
